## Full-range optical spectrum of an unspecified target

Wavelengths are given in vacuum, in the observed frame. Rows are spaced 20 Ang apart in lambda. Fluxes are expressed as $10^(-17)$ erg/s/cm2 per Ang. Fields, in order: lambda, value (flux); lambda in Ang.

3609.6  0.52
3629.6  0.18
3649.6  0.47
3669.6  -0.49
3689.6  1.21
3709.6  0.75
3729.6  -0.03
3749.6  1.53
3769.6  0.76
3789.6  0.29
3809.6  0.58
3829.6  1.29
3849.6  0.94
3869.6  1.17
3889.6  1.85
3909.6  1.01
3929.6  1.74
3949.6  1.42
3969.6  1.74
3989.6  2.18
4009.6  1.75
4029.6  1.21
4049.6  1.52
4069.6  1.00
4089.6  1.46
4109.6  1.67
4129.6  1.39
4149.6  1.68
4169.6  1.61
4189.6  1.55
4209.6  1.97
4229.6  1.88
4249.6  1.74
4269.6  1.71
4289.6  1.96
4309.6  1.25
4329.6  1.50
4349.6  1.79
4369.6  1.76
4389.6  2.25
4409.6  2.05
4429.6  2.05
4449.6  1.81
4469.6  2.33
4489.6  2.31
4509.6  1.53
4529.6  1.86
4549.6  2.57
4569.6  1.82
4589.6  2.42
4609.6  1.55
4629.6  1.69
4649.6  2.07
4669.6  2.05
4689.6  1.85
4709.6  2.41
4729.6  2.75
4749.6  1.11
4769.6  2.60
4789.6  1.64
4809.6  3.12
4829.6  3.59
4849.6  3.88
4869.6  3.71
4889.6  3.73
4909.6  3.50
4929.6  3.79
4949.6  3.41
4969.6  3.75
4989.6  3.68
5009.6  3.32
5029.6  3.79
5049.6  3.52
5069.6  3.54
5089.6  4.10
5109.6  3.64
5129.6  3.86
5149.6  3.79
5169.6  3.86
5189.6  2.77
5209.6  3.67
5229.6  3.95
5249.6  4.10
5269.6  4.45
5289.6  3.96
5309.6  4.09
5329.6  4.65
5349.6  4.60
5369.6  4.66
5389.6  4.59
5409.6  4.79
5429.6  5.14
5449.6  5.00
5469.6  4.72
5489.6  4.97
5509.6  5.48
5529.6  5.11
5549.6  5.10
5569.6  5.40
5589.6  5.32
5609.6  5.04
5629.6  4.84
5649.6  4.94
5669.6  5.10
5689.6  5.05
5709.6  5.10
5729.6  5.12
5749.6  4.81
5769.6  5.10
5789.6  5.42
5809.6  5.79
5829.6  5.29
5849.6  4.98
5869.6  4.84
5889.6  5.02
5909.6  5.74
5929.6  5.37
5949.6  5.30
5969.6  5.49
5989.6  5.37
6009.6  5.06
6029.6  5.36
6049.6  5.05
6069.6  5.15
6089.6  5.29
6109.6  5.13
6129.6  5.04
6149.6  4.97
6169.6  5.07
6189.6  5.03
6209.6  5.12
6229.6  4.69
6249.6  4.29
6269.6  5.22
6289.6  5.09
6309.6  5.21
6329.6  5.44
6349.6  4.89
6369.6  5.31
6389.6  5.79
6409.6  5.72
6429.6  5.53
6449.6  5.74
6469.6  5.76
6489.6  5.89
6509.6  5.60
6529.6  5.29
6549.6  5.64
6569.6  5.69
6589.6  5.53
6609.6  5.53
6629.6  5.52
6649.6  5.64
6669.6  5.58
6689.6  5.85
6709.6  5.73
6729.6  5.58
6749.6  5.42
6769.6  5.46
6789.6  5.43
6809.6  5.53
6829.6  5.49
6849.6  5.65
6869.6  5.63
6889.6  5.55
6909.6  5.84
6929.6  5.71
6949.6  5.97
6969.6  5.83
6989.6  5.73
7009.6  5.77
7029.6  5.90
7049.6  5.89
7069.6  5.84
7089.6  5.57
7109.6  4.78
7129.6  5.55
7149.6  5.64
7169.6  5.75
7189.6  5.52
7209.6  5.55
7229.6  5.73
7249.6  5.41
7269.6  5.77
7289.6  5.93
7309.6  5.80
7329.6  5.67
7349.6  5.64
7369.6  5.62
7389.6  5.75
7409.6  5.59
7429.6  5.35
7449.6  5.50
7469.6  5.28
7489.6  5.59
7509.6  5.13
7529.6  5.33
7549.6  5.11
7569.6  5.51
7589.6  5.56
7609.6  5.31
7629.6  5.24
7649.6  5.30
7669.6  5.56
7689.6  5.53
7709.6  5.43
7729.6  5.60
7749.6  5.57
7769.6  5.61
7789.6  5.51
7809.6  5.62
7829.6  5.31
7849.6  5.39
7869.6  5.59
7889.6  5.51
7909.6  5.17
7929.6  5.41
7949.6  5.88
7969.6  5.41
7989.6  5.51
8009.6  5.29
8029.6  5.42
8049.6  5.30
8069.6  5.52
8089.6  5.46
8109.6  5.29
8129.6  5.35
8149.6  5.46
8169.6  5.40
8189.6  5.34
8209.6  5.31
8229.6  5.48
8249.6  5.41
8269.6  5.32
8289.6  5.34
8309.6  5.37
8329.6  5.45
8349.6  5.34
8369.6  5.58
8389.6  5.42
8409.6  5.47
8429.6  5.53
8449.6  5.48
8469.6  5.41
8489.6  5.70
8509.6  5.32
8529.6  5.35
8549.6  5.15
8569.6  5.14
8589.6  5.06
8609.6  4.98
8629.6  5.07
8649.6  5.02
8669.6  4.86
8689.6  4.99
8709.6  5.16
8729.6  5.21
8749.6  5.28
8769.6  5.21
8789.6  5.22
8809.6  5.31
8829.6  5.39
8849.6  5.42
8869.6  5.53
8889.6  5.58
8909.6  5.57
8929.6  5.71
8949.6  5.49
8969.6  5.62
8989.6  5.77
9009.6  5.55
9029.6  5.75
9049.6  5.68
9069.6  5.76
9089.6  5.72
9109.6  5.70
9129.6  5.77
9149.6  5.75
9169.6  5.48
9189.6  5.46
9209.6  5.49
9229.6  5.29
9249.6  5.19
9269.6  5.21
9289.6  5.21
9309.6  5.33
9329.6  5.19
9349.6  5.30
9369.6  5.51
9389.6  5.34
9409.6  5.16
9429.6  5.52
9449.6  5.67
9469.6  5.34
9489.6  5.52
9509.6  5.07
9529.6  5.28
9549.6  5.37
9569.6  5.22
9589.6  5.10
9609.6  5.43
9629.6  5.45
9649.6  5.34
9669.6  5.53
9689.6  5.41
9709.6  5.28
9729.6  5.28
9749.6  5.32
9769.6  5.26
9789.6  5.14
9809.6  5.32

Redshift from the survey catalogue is 0.206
